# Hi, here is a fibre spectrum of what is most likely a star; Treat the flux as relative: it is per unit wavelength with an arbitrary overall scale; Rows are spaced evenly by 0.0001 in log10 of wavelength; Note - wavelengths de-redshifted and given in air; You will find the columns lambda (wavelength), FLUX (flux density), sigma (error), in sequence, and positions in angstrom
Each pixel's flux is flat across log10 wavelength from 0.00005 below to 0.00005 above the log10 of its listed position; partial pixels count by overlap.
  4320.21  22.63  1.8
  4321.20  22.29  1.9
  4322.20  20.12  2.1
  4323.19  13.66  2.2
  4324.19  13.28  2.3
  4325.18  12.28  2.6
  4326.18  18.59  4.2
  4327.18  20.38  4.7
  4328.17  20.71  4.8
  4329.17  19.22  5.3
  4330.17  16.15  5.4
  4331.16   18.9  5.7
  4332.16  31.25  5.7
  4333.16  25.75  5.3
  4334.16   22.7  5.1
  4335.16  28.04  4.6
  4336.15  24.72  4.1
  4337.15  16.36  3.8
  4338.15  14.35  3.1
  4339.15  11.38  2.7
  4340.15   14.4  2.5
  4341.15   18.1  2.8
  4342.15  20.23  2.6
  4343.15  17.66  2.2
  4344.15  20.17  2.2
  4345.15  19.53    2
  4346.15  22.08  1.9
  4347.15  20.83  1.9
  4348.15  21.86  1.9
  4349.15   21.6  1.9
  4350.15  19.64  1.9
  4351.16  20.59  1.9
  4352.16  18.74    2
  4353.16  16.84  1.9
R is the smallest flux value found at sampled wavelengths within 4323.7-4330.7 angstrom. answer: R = 12.28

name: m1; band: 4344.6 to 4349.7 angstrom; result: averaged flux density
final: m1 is 21.2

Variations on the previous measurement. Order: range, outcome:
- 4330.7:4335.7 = 25.4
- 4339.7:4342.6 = 17.6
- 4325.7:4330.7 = 19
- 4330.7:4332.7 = 25.1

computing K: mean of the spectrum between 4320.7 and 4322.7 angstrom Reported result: 21.2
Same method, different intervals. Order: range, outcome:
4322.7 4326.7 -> 14.5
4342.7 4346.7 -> 19.9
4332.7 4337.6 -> 23.6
